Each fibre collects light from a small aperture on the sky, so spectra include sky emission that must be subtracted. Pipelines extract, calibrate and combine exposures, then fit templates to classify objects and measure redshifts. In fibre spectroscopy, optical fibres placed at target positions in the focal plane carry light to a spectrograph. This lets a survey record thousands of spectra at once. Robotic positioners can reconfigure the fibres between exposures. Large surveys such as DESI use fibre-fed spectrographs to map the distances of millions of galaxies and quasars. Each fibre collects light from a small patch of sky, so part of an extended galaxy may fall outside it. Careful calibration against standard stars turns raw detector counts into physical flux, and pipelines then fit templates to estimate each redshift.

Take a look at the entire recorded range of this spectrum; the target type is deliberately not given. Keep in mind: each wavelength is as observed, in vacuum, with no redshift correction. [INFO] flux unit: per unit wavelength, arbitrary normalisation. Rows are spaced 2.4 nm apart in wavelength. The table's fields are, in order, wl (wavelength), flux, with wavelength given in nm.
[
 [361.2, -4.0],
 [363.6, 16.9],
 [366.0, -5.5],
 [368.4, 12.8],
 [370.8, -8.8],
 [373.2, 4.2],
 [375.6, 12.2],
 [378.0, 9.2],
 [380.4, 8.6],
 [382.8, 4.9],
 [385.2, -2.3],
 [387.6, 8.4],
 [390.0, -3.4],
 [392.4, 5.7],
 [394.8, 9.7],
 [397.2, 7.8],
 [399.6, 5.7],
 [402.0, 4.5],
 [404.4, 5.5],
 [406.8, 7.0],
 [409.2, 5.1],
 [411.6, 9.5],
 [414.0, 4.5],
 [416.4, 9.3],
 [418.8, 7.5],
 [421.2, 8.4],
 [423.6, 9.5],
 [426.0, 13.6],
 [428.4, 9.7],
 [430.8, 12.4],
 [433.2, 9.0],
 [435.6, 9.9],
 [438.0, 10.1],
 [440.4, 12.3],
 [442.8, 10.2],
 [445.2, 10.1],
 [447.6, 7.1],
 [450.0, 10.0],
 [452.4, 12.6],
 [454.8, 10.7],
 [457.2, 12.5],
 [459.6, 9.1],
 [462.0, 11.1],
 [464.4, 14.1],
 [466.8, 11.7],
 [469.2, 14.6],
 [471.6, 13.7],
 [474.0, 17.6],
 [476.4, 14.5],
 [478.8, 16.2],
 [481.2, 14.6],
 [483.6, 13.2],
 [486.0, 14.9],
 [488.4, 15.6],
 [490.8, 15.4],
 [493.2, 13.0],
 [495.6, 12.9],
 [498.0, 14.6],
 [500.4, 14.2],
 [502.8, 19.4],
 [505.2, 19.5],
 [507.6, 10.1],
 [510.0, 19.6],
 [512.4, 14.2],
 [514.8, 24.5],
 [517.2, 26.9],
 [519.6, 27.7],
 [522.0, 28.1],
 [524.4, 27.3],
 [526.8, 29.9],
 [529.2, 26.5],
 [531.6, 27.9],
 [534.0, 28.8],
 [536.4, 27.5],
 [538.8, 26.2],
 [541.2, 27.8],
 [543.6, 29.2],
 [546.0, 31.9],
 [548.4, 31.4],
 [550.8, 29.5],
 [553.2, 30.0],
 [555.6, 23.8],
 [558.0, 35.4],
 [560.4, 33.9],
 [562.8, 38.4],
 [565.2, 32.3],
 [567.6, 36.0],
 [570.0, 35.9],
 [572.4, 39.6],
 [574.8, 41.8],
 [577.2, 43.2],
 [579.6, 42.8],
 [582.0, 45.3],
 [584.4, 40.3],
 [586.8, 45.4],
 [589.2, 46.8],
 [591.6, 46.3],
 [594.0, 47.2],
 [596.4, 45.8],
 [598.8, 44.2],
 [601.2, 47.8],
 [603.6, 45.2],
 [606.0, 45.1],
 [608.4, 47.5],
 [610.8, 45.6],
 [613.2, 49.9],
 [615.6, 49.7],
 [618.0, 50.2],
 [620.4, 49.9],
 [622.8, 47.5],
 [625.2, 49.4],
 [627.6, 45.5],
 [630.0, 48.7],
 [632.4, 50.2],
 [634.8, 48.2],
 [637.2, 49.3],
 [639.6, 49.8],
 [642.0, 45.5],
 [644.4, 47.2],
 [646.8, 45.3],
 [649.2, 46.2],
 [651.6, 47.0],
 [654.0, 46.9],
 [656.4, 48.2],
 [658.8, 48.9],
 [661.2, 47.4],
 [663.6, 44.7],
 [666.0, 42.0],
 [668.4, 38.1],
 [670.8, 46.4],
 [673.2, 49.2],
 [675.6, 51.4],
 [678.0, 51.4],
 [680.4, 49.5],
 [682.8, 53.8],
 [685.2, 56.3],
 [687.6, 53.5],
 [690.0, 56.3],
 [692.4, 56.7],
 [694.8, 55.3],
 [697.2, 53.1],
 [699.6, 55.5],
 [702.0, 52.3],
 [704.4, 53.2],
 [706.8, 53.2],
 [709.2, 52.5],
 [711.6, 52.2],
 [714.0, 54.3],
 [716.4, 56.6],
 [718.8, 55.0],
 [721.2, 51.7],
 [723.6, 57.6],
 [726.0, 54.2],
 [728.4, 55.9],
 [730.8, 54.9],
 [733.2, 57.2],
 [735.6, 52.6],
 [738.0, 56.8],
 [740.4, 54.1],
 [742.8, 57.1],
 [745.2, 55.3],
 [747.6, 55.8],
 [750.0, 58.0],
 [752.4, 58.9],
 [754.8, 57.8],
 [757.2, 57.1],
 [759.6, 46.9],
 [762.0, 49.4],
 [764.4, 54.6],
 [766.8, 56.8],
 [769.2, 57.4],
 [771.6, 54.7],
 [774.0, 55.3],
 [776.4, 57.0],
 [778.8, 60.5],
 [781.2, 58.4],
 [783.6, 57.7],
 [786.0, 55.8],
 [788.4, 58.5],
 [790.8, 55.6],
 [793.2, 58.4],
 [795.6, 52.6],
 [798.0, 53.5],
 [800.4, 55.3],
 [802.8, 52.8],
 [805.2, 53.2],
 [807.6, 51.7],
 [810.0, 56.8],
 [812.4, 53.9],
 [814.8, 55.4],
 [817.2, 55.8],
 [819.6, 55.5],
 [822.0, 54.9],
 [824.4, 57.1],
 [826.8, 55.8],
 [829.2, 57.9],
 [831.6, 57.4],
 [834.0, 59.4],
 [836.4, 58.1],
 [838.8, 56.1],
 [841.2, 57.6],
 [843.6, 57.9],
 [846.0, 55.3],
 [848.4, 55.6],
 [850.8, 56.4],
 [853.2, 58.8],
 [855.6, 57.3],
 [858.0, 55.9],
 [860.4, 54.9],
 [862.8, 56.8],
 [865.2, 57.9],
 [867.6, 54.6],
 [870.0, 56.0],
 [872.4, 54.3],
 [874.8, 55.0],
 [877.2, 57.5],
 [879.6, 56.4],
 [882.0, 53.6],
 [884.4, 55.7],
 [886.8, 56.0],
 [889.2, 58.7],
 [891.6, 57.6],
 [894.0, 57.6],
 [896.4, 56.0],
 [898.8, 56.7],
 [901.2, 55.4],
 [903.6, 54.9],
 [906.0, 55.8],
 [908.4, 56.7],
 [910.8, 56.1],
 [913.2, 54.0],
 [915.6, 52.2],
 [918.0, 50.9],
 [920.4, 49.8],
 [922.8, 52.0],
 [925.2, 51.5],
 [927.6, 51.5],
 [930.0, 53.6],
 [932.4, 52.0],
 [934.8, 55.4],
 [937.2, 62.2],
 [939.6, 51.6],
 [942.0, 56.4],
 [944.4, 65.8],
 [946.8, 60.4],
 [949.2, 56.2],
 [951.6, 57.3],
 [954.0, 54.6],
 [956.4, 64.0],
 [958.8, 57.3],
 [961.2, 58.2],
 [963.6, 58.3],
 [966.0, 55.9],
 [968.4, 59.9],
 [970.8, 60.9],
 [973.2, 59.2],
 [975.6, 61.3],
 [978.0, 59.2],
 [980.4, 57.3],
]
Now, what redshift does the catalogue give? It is 0.29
